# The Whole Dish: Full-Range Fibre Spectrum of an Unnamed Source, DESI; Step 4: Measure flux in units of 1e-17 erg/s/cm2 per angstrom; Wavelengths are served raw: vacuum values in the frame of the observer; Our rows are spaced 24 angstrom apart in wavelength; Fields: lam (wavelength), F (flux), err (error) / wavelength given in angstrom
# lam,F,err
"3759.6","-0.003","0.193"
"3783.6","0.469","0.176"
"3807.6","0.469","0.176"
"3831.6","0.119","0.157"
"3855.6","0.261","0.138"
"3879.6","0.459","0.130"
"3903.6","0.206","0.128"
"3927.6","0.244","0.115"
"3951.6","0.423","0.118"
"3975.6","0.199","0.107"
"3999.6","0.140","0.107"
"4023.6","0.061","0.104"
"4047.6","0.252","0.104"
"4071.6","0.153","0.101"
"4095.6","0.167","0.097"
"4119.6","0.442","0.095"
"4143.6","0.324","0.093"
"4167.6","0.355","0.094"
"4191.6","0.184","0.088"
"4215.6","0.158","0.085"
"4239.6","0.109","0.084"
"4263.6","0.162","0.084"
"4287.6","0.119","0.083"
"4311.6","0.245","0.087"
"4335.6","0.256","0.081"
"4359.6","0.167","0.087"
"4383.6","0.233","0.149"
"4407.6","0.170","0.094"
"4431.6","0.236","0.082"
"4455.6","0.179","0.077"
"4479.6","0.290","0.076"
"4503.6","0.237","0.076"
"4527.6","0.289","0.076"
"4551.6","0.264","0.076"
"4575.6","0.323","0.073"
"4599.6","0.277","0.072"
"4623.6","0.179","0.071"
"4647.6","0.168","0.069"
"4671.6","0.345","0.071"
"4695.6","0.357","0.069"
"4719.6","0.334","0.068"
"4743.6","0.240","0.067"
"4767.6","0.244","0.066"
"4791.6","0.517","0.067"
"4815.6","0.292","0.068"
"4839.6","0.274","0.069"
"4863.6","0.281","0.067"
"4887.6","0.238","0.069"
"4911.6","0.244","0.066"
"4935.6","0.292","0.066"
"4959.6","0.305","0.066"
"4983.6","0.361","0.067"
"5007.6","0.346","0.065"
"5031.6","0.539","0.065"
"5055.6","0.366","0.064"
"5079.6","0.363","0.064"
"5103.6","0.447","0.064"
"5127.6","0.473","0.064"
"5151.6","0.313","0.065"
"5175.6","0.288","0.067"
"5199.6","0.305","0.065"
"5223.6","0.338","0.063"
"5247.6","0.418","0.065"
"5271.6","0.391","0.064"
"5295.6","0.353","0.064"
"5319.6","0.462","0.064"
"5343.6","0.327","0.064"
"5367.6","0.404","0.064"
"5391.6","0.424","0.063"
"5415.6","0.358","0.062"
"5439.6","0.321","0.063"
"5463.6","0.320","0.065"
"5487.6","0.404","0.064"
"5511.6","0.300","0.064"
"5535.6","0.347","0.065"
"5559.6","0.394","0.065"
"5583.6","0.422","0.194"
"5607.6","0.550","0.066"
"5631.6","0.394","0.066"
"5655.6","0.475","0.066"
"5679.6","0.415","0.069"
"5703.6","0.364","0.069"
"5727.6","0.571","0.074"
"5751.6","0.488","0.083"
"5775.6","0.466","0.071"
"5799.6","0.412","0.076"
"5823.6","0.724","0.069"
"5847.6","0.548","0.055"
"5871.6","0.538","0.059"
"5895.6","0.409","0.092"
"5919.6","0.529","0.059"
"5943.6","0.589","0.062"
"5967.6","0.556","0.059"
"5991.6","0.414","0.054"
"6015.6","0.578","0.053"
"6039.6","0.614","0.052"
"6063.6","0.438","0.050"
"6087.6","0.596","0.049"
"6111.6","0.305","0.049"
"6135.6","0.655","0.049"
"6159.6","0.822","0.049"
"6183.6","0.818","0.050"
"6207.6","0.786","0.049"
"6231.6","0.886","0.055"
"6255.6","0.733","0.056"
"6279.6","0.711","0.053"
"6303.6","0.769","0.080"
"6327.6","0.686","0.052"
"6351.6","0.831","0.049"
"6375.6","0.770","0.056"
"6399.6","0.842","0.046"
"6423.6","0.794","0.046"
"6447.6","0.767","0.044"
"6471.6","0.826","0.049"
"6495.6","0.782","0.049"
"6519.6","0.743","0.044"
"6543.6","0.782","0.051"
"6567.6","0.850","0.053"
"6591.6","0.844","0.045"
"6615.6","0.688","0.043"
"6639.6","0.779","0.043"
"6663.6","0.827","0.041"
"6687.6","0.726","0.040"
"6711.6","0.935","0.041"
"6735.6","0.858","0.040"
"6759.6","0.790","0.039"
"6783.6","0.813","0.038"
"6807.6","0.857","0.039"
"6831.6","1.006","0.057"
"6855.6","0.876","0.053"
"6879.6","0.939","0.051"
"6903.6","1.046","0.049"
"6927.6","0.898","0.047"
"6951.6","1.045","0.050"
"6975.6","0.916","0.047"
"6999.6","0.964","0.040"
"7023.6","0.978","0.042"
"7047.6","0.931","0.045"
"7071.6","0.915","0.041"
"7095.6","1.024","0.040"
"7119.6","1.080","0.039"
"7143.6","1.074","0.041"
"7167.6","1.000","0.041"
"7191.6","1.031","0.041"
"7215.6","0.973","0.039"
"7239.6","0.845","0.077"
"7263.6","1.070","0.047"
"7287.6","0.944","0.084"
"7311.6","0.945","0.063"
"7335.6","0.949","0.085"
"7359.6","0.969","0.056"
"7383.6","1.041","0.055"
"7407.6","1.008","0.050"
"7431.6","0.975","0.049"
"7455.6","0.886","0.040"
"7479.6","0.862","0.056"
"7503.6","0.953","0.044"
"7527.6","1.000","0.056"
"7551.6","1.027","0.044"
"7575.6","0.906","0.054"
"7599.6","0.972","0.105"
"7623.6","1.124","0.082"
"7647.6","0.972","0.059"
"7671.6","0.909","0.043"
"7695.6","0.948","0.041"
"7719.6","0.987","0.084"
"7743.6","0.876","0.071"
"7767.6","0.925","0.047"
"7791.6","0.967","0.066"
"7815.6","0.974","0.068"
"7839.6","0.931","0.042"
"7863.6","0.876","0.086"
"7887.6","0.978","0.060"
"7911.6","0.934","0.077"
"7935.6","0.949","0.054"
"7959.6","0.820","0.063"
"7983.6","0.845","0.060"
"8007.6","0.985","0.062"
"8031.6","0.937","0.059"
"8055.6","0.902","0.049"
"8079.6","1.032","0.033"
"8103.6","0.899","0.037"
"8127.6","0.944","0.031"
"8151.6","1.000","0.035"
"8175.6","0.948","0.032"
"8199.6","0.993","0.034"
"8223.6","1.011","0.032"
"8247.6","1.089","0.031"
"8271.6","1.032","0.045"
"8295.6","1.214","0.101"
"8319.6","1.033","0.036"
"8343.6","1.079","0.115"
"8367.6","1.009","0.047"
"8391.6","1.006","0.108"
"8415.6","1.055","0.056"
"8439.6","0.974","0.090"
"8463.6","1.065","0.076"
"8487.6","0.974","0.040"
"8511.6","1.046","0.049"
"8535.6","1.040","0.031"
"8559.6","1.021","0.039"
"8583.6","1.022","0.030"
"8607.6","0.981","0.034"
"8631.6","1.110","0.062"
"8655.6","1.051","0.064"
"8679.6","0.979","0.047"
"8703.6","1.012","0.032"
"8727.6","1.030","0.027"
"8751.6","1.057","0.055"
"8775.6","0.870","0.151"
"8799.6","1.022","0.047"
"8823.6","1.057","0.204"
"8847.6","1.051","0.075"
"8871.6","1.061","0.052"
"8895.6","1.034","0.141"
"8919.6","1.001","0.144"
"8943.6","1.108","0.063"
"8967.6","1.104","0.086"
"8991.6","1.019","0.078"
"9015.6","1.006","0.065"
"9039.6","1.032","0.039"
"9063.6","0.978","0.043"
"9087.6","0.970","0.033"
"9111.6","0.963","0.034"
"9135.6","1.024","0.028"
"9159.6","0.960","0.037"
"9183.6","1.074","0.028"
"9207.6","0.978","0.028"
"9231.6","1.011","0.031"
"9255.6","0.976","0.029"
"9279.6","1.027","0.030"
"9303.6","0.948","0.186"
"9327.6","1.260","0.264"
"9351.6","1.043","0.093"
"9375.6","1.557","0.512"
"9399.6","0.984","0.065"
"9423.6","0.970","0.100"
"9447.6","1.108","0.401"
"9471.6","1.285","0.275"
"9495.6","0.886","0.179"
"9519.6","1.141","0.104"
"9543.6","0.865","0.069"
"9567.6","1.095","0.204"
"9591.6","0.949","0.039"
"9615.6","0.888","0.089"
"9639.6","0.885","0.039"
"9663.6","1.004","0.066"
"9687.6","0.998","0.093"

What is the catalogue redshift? 0.54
